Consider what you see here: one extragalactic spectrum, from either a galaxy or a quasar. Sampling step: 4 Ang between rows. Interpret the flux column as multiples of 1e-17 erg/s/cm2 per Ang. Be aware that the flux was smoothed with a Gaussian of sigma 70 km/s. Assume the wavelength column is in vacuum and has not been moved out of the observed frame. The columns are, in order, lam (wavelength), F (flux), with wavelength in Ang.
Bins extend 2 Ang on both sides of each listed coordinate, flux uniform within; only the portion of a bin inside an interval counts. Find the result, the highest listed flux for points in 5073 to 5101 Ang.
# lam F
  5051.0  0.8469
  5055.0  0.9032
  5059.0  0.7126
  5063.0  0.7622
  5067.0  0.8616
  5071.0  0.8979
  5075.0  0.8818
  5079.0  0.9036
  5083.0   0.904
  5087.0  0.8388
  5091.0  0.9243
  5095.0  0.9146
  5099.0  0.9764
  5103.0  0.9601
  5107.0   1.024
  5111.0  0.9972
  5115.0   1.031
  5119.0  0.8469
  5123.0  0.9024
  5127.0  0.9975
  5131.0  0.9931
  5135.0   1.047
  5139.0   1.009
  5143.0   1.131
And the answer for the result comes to 0.9764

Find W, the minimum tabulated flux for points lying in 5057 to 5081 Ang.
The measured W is 0.7126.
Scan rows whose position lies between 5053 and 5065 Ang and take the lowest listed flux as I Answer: 0.7126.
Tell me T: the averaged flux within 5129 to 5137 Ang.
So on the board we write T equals 1.02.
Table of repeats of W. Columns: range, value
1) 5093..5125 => 0.8469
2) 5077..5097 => 0.8388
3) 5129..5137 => 0.9931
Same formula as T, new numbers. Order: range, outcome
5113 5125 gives 0.927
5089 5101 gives 0.938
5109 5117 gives 1.01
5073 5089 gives 0.882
